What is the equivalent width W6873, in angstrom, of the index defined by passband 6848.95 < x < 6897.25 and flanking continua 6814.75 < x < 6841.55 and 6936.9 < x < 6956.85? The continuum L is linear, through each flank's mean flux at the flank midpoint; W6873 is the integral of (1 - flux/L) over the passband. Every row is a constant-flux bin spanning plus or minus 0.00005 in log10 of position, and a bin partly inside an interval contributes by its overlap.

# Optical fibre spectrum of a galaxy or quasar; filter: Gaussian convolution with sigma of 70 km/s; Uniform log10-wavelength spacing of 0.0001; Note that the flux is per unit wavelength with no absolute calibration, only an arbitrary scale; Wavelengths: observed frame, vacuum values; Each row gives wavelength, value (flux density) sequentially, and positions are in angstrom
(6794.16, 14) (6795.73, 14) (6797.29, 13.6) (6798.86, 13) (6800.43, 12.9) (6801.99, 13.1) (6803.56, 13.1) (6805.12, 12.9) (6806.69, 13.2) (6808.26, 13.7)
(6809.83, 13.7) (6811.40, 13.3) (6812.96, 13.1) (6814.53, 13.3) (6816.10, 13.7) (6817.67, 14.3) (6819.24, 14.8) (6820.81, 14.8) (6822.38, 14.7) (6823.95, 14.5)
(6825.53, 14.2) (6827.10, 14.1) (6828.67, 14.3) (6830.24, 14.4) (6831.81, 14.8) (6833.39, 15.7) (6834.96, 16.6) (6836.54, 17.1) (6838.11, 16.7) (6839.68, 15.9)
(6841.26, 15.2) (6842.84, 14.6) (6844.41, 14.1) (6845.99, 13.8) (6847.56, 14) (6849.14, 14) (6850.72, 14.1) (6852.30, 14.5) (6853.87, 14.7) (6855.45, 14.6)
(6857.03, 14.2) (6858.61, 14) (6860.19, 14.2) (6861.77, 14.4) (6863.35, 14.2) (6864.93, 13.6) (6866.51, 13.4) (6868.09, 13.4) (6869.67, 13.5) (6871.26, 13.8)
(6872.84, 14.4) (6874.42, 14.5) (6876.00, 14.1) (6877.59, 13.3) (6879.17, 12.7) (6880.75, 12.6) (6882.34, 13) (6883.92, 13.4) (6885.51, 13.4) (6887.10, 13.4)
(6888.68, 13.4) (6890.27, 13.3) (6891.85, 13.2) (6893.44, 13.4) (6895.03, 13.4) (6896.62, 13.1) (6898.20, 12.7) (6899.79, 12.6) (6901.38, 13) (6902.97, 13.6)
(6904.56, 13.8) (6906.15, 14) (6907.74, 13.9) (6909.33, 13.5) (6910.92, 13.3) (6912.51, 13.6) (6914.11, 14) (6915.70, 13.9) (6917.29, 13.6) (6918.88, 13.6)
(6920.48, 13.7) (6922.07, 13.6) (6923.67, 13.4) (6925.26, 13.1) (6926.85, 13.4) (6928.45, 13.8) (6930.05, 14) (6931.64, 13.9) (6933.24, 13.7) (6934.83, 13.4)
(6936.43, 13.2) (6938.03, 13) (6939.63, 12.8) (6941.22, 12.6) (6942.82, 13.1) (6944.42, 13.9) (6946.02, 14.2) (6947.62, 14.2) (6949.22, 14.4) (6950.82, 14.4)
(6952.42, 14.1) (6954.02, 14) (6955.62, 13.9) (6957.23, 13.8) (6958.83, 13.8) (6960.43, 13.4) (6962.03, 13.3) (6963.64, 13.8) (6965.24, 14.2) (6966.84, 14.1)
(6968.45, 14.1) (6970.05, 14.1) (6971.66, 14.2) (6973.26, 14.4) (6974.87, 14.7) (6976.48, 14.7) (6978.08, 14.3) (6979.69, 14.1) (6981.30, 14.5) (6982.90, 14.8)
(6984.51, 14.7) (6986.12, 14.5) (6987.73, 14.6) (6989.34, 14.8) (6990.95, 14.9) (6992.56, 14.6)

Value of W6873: 2.7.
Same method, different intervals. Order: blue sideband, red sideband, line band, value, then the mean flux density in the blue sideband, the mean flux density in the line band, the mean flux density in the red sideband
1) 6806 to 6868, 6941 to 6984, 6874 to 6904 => 2.1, 14.4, 13.3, 14.1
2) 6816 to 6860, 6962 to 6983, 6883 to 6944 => 4.4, 14.7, 13.4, 14.3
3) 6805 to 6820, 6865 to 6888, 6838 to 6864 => -1.8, 13.6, 14.5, 13.5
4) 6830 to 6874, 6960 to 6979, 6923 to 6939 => 0.9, 14.6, 13.5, 14.1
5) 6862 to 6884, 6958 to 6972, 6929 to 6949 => 0.4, 13.6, 13.5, 13.9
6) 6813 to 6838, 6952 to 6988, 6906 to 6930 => 1.3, 14.8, 13.6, 14.2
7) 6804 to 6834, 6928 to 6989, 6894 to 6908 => 0.7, 14.1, 13.3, 14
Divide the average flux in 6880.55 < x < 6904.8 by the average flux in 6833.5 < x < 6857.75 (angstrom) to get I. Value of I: 0.88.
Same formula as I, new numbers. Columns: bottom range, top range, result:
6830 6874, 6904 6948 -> 0.93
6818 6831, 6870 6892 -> 0.93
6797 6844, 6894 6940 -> 0.94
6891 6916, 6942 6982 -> 1.05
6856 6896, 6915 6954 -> 1.00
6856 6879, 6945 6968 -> 1.00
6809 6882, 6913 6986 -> 0.97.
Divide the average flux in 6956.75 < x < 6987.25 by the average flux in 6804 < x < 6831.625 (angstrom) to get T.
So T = 1.02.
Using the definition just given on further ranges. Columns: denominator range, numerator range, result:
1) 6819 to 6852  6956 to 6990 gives 0.96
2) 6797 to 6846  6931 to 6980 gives 0.97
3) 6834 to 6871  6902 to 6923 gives 0.94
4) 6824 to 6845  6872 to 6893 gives 0.88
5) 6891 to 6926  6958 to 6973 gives 1.03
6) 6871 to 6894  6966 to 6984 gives 1.07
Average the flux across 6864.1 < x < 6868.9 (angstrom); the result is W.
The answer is 13.5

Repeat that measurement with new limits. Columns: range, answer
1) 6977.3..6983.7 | 14.4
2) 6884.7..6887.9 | 13.4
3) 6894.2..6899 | 13.1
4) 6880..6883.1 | 12.8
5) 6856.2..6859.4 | 14.1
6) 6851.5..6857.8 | 14.5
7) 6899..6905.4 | 13.3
